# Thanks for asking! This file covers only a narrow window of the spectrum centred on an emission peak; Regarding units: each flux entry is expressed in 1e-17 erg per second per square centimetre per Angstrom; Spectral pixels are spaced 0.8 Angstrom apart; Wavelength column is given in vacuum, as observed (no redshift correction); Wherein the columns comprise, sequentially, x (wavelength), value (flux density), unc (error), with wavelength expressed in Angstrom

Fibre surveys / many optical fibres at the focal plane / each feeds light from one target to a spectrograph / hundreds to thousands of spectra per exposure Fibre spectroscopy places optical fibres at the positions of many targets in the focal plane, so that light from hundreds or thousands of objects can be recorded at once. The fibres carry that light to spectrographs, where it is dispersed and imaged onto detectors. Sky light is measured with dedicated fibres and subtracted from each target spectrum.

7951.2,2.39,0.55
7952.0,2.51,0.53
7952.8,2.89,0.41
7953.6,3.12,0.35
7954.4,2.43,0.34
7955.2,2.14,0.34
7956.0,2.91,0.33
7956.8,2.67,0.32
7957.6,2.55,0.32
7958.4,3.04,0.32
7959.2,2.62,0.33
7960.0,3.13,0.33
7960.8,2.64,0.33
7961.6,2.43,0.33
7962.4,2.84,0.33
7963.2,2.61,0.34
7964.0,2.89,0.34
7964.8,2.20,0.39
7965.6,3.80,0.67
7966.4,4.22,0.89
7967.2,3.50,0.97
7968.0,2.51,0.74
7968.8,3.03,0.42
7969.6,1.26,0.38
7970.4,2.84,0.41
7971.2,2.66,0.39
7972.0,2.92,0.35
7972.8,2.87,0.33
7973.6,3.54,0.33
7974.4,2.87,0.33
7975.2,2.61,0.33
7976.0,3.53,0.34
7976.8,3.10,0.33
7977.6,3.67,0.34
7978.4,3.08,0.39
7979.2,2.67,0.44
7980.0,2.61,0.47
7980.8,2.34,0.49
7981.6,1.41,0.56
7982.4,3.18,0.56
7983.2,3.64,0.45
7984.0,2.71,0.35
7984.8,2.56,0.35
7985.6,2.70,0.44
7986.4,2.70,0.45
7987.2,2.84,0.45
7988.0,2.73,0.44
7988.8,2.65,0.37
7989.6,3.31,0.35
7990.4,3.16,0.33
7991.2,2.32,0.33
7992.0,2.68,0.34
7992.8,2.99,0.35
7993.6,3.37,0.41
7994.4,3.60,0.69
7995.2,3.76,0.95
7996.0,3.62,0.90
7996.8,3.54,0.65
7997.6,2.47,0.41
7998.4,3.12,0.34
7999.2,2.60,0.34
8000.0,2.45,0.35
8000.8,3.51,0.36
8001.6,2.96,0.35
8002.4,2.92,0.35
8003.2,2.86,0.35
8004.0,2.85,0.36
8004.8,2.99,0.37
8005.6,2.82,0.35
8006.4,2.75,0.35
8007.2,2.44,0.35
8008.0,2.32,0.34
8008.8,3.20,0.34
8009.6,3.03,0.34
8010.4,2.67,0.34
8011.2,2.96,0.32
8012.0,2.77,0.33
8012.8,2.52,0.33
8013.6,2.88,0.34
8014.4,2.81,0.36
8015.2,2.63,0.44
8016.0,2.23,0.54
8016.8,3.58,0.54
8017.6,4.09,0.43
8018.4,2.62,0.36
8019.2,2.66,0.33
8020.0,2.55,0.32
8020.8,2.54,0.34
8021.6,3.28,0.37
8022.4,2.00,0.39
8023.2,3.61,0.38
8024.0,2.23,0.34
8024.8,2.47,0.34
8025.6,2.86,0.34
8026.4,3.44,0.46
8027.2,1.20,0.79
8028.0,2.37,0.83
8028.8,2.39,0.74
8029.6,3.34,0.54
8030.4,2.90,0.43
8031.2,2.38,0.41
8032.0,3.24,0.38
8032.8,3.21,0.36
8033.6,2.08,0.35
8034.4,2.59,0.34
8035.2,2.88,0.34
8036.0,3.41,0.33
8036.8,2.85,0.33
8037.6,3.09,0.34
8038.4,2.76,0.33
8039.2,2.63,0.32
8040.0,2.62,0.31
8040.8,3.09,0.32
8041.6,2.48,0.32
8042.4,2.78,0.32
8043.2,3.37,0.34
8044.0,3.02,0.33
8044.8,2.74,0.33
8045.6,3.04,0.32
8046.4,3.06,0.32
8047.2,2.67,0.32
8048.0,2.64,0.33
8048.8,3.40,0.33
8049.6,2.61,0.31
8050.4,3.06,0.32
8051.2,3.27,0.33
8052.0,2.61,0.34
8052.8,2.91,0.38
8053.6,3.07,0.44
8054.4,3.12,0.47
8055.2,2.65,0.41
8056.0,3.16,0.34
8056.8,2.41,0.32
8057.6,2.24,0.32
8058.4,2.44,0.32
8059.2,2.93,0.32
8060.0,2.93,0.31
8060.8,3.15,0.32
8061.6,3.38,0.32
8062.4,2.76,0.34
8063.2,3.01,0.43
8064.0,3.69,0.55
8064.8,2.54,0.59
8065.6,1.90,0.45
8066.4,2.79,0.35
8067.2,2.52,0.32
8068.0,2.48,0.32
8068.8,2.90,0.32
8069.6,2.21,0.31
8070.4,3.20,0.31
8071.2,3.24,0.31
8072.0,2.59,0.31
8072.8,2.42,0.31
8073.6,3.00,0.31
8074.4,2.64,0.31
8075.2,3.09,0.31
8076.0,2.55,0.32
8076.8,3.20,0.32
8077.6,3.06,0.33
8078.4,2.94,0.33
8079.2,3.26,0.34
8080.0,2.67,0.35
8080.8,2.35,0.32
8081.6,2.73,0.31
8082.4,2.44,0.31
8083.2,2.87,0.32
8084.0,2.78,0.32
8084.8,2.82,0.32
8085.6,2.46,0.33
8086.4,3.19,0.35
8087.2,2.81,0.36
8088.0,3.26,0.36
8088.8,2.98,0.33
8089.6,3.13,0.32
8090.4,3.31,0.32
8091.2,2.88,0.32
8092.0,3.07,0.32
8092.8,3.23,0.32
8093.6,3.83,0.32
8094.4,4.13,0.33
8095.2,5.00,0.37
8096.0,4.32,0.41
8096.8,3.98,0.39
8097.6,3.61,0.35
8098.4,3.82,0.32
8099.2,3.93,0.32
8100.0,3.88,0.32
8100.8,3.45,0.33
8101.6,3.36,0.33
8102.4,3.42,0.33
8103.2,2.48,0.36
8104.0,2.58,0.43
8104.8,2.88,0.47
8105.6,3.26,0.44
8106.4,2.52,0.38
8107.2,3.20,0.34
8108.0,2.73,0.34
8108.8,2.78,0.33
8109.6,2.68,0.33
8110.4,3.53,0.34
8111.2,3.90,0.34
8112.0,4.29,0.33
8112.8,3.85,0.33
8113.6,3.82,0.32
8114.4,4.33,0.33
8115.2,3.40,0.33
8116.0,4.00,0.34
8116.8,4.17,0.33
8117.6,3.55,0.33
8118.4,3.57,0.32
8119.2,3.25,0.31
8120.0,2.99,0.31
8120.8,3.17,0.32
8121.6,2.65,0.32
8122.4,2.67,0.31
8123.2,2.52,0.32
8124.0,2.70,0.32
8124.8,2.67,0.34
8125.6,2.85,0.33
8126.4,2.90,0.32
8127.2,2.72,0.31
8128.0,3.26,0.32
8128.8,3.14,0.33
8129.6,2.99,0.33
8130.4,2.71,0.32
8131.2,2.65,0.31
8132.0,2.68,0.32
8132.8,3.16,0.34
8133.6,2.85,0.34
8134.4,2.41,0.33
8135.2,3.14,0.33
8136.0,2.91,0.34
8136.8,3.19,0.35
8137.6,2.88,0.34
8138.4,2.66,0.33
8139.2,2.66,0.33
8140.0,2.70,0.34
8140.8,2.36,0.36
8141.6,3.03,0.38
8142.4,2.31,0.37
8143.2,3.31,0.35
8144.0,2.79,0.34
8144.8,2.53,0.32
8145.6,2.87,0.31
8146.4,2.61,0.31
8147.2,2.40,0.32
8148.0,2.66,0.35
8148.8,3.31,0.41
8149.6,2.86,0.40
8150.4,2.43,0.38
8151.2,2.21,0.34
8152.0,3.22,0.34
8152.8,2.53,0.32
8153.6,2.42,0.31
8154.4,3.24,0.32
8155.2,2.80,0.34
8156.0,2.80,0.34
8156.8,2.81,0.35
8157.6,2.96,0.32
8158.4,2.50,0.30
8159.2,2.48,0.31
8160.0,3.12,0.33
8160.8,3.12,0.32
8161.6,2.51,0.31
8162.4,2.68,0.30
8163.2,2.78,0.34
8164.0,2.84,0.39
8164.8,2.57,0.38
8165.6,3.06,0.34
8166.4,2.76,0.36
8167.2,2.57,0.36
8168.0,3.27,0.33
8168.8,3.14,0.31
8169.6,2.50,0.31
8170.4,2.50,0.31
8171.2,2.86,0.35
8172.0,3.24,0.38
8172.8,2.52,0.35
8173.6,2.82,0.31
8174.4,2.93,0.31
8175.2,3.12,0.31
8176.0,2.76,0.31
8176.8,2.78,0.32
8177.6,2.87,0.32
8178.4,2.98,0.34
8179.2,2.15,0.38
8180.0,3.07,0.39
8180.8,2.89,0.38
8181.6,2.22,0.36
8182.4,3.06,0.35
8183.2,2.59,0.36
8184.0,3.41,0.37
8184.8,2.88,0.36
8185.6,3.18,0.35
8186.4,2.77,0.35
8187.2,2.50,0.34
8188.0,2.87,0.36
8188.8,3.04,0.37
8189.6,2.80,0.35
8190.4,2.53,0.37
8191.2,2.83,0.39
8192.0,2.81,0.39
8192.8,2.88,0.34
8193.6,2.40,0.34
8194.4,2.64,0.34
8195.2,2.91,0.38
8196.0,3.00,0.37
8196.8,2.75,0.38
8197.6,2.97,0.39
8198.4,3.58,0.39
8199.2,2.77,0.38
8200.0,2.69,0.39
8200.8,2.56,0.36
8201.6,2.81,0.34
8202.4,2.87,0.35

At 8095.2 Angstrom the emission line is [S II]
